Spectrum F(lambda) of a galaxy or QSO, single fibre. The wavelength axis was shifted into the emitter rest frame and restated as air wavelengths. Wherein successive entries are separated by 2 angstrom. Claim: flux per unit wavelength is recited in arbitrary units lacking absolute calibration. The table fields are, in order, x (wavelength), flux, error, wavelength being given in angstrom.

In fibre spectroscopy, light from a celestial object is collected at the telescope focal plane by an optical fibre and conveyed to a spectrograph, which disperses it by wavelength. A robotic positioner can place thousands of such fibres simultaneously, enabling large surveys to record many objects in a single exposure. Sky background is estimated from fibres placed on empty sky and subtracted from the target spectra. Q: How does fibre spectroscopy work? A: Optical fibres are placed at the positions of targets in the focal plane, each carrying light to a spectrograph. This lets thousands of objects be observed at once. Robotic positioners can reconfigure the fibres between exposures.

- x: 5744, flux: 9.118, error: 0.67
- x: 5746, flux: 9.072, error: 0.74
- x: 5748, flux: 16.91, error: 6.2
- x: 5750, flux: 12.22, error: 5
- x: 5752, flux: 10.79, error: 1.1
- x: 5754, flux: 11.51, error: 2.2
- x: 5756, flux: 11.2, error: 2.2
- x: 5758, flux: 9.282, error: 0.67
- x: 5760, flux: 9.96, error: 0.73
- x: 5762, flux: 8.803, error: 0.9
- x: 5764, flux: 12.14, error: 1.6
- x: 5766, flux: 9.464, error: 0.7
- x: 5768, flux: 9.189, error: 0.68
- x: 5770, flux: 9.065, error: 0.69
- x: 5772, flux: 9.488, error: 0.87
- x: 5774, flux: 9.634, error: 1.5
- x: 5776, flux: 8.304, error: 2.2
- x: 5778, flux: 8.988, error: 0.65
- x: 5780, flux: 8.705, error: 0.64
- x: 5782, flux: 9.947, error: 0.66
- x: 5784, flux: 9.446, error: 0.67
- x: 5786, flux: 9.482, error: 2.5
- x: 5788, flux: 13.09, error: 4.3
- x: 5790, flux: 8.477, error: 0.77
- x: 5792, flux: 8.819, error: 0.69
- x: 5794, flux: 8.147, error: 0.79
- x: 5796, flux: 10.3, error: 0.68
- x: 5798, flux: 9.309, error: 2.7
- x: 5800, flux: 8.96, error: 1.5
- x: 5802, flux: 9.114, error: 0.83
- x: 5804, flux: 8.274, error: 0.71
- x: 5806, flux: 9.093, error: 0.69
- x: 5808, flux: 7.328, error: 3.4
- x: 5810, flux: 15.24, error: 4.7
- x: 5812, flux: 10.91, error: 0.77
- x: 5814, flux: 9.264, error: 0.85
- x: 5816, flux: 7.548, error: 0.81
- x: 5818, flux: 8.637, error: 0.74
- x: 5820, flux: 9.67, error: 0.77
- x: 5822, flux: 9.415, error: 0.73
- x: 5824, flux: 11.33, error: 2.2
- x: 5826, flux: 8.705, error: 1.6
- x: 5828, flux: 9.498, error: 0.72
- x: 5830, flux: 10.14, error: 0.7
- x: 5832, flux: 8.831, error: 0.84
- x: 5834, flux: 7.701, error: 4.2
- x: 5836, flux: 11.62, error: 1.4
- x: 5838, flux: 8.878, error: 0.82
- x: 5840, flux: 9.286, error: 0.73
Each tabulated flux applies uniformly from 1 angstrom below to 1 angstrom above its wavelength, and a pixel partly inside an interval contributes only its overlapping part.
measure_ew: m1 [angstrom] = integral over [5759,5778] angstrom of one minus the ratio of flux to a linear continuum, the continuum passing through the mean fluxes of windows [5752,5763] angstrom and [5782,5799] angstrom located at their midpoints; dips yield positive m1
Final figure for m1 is 0.9 angstrom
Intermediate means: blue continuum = 10.2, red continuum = 9.65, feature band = 9.53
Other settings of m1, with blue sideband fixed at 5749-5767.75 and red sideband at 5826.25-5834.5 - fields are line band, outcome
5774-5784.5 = 1.0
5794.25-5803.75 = 0.5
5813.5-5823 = 0.5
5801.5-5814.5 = -0.6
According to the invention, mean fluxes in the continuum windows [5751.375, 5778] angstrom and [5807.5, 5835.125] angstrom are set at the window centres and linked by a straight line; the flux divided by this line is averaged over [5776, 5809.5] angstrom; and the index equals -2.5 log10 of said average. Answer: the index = 0.05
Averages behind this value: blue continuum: 9.86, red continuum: 9.64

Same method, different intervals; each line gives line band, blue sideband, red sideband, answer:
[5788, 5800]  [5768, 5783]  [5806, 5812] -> 0.08 mag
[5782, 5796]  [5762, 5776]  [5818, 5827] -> 0.00 mag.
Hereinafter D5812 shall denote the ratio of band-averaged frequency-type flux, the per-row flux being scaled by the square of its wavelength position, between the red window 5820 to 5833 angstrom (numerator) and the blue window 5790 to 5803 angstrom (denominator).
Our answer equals 1.08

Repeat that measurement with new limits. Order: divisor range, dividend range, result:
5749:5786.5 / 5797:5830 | 0.98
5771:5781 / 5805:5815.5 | 1.15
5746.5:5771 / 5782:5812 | 0.91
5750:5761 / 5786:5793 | 0.95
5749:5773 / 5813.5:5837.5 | 0.93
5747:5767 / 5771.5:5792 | 0.86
